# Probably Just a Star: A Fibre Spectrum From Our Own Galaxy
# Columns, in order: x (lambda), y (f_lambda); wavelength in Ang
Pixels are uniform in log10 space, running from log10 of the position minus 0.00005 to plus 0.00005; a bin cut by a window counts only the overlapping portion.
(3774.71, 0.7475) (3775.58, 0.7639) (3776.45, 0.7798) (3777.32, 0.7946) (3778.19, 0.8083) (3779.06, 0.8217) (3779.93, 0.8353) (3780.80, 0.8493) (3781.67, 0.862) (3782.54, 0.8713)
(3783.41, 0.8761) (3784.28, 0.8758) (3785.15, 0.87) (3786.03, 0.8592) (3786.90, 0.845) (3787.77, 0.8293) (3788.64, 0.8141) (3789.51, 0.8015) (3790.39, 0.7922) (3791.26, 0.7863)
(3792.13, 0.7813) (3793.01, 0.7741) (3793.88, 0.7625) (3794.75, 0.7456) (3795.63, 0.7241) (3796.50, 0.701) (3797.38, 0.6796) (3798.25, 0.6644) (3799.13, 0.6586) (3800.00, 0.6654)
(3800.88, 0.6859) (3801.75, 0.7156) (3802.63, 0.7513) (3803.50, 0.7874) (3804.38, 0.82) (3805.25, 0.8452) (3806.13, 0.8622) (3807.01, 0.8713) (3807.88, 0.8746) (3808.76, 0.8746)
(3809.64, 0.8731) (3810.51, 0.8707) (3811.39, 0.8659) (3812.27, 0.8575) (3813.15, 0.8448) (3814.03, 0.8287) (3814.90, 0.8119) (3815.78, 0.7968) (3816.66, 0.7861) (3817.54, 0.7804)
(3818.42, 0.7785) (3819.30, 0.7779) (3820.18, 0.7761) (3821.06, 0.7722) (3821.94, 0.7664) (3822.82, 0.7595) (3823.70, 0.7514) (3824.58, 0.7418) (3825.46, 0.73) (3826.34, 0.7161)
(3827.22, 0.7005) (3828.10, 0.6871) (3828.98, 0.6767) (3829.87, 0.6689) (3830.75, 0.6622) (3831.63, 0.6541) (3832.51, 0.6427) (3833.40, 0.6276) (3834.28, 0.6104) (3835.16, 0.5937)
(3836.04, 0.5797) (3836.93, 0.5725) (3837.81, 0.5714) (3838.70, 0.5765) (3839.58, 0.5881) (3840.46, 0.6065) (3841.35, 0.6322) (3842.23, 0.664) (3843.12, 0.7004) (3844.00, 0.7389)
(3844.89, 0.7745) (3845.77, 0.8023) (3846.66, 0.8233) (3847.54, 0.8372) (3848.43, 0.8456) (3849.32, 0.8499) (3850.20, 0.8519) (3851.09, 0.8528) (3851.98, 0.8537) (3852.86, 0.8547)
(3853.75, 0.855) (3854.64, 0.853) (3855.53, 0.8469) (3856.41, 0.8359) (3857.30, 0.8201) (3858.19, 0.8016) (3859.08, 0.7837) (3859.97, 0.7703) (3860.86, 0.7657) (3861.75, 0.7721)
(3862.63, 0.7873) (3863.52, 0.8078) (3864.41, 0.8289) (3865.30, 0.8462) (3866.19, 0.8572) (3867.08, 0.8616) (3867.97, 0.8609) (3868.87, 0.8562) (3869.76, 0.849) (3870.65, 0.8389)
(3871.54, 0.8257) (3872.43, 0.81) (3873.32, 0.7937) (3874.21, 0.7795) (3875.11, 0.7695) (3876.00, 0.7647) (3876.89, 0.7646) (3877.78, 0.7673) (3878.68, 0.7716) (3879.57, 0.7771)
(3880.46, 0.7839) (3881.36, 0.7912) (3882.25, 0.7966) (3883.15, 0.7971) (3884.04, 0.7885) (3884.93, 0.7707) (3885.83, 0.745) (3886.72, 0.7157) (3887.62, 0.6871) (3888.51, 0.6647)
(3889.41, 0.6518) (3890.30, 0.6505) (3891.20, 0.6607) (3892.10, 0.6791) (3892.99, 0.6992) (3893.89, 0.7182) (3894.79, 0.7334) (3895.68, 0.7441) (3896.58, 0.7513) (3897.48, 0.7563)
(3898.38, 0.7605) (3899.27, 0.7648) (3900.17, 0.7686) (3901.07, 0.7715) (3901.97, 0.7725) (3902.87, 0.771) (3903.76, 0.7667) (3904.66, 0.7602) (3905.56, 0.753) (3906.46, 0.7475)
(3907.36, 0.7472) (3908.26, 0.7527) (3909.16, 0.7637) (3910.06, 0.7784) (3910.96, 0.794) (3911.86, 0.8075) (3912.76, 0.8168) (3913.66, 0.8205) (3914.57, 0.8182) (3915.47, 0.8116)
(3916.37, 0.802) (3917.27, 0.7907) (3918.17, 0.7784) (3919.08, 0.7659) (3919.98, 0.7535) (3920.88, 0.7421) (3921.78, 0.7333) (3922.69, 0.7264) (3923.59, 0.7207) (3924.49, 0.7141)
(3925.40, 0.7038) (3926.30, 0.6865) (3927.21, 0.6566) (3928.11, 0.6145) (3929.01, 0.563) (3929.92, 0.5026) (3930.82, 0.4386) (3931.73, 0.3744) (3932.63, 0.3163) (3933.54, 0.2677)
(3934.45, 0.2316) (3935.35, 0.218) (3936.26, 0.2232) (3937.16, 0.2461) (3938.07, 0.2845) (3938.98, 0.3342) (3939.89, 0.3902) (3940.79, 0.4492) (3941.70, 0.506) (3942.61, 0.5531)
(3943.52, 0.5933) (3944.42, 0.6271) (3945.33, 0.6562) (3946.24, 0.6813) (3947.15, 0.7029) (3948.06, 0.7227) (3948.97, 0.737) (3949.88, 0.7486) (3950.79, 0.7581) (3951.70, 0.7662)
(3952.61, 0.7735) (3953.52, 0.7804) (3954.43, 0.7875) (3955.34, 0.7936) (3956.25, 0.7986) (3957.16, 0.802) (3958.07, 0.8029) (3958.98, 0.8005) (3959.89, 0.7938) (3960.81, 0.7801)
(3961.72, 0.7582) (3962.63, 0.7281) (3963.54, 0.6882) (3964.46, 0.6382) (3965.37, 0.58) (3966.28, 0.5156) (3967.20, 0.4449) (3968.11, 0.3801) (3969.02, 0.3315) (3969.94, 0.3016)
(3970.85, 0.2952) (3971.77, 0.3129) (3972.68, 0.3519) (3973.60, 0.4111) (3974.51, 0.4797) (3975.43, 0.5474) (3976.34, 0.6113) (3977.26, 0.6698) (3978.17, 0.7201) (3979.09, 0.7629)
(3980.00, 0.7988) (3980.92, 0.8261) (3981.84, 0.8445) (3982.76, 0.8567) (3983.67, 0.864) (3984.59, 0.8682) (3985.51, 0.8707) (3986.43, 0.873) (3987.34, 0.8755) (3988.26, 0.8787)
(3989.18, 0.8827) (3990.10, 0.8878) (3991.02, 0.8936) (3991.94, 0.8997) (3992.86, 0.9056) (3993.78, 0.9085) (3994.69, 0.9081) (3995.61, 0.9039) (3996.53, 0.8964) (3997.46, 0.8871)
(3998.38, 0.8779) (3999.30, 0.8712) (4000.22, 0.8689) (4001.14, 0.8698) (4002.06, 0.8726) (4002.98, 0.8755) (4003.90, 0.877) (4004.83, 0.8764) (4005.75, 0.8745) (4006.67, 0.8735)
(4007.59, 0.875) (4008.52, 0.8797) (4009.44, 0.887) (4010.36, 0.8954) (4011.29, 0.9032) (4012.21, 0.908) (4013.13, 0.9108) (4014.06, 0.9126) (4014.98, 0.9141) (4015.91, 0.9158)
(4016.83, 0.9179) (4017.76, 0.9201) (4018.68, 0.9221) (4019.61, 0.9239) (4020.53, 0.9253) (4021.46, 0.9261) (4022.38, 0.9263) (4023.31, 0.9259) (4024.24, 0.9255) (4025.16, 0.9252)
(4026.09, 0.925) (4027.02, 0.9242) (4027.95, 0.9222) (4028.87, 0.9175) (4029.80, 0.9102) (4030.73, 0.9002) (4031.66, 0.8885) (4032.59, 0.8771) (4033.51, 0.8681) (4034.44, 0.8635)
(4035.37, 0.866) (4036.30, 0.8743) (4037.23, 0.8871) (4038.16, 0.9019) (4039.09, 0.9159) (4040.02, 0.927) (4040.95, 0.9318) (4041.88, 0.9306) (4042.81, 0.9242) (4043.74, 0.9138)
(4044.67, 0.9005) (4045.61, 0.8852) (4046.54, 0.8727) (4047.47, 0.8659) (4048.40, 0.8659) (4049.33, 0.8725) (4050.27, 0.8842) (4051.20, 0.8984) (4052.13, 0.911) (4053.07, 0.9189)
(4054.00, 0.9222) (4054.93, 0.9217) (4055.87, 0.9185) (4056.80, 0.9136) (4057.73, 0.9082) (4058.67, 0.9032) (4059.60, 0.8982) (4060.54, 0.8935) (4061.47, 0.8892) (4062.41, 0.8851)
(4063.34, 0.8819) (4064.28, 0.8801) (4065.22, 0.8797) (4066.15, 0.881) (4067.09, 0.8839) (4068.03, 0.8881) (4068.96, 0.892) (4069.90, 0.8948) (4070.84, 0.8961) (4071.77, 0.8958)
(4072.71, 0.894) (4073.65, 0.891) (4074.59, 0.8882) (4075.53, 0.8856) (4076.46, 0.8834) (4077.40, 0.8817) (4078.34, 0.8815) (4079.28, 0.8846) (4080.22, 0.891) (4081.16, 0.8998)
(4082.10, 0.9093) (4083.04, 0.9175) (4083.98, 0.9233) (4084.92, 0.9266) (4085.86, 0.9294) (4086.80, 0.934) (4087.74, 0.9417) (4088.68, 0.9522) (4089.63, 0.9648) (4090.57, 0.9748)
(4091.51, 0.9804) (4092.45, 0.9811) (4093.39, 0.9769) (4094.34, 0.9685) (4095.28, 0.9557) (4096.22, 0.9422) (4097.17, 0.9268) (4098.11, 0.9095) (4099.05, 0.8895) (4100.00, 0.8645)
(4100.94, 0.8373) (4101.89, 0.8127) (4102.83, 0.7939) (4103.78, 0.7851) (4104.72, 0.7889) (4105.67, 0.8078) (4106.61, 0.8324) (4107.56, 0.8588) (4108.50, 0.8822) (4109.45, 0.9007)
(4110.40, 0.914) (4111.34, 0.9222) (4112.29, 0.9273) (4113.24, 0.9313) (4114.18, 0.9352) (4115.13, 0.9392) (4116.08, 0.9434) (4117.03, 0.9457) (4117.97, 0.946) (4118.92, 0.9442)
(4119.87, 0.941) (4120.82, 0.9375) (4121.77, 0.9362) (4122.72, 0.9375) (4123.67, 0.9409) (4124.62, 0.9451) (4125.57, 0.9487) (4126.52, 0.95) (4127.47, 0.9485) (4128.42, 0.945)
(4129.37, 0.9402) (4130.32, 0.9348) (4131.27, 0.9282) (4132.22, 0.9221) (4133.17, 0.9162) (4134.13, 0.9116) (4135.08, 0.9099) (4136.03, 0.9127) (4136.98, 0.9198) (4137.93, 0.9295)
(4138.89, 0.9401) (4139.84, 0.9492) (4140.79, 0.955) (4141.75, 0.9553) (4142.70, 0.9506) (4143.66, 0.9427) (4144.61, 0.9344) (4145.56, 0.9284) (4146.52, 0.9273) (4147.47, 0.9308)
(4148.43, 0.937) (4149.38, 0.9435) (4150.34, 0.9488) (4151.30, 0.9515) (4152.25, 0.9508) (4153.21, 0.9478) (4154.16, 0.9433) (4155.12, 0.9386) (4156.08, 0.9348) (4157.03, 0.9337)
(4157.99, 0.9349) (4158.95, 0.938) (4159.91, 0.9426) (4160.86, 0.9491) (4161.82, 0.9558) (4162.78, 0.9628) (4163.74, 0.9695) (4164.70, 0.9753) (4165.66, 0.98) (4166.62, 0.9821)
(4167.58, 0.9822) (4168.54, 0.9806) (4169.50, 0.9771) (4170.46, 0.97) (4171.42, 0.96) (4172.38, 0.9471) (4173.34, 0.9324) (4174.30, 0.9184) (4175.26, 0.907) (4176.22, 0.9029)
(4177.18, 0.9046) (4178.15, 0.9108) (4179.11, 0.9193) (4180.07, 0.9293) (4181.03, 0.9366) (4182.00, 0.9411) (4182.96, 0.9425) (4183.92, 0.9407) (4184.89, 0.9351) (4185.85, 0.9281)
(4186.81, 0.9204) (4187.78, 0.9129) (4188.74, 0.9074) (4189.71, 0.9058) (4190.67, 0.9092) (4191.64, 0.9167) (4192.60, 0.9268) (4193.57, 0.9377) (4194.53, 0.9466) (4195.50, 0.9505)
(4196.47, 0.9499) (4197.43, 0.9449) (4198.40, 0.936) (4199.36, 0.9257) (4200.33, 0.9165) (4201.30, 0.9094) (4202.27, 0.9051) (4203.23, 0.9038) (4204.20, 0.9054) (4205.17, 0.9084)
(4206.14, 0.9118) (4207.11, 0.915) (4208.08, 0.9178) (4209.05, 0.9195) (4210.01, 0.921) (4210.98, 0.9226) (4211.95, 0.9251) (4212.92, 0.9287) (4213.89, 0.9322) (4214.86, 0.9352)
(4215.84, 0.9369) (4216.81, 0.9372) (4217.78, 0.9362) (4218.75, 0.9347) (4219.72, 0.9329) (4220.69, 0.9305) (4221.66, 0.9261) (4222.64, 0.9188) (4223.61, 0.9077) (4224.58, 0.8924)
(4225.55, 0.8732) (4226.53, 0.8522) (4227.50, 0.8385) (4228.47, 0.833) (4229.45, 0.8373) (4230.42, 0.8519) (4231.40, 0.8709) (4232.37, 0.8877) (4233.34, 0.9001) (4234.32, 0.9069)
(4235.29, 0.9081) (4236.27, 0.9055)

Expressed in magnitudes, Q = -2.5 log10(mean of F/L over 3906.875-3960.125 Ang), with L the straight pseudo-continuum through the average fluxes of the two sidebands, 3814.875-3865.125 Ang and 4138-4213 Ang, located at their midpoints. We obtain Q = 0.23 mag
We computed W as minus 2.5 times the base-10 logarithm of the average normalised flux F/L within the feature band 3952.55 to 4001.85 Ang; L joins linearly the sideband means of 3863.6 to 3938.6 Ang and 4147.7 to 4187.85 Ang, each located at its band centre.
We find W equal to 0.06 mag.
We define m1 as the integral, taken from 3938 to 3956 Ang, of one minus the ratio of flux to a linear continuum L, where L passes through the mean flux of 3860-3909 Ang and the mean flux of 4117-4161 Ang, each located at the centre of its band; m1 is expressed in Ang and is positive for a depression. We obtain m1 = 3.7 Ang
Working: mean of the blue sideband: 0.768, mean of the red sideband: 0.938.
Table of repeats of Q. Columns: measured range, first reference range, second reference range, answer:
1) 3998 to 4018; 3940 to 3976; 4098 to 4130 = -0.25 mag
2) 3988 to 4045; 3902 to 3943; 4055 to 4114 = -0.15 mag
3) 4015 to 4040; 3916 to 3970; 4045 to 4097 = -0.13 mag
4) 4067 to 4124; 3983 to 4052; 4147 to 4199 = 0.01 mag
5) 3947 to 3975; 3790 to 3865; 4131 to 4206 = 0.29 mag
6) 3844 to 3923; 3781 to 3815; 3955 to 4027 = 0.02 mag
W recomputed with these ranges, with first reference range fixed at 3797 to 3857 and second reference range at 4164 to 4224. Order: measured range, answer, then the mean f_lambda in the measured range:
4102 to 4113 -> 0.041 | 0.856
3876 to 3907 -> 0.056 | 0.745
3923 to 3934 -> 0.411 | 0.549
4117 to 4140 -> -0.042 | 0.935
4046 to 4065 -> -0.039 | 0.895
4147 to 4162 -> -0.035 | 0.942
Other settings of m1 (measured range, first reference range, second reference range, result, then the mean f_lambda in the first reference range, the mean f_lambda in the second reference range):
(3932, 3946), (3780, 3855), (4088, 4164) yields 7.3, 0.763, 0.926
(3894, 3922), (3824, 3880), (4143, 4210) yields 0.6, 0.756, 0.935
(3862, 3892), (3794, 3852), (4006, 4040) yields 0.3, 0.742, 0.904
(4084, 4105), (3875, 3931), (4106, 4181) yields -0.4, 0.738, 0.936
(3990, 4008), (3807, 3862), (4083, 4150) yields -0.7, 0.756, 0.922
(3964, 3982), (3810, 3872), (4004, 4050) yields 6.8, 0.764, 0.902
